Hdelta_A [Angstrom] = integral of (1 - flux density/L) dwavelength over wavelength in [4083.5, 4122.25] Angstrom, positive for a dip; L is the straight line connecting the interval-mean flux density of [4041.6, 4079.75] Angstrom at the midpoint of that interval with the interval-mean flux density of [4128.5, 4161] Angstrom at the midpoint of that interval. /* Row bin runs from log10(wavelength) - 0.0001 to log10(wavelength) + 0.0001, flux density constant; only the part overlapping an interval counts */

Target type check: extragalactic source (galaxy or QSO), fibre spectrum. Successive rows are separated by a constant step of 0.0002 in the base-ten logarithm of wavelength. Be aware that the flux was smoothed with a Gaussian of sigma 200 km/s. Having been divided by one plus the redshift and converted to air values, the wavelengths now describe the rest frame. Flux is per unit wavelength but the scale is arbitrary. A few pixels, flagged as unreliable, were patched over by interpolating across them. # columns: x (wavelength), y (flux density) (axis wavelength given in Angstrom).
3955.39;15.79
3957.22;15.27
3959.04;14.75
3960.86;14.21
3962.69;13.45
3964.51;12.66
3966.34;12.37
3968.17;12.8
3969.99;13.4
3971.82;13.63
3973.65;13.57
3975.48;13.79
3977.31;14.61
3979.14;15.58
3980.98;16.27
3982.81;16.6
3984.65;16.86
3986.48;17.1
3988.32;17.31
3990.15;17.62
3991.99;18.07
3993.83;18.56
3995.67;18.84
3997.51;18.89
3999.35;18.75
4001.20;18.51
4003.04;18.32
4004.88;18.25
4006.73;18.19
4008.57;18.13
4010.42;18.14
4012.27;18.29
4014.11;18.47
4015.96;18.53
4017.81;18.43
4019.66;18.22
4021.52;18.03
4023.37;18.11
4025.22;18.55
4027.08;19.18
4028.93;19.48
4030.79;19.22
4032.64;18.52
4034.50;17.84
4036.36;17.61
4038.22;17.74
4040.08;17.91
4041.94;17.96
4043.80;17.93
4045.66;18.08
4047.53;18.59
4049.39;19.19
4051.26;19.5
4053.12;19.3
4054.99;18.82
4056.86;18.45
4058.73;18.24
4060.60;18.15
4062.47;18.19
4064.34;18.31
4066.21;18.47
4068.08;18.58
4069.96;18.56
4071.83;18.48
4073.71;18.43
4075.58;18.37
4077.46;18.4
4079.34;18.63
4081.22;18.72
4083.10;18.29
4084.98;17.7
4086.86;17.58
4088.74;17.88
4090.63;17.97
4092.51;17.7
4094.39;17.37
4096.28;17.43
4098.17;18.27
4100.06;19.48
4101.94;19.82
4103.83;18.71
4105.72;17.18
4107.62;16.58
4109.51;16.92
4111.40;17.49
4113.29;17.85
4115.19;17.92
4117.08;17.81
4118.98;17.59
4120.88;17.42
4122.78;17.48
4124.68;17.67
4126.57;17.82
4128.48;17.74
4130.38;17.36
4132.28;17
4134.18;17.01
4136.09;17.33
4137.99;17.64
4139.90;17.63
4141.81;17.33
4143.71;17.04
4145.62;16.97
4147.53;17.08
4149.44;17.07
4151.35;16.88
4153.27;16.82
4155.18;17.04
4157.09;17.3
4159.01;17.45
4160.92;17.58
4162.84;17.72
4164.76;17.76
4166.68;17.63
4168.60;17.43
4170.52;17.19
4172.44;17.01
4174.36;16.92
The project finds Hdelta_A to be 0.06 Angstrom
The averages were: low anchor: 18.5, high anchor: 17.2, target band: 17.8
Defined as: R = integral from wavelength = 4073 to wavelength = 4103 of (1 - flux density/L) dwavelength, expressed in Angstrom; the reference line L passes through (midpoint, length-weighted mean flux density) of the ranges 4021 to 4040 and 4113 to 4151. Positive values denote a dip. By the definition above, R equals -0.68 Angstrom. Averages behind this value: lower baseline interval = 18.4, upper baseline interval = 17.4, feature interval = 18.3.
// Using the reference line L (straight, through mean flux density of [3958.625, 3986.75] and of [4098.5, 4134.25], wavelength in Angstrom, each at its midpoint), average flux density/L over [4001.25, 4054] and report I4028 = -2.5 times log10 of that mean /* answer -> -0.17 mag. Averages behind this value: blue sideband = 14.4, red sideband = 17.8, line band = 18.4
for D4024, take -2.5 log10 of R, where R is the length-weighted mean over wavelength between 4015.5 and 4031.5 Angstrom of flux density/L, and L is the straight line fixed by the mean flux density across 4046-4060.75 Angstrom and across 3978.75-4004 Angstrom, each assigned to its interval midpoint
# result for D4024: -0.02 mag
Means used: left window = 17.7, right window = 18.8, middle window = 18.6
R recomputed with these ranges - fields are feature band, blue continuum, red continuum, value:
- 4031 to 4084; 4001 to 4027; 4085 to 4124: -0.99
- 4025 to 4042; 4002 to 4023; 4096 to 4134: -0.23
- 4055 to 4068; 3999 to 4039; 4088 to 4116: -0.16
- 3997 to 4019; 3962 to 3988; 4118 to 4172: -4.81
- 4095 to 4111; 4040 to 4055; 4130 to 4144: -0.19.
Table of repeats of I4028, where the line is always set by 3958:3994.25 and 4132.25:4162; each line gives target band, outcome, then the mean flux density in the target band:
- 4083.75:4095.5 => -0.077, 17.7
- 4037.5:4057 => -0.159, 18.5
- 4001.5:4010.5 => -0.178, 18.2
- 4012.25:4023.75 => -0.172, 18.3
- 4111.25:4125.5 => -0.050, 17.7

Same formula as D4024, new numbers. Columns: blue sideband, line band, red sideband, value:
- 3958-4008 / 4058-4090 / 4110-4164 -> -0.09 mag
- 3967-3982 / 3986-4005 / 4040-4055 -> -0.18 mag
